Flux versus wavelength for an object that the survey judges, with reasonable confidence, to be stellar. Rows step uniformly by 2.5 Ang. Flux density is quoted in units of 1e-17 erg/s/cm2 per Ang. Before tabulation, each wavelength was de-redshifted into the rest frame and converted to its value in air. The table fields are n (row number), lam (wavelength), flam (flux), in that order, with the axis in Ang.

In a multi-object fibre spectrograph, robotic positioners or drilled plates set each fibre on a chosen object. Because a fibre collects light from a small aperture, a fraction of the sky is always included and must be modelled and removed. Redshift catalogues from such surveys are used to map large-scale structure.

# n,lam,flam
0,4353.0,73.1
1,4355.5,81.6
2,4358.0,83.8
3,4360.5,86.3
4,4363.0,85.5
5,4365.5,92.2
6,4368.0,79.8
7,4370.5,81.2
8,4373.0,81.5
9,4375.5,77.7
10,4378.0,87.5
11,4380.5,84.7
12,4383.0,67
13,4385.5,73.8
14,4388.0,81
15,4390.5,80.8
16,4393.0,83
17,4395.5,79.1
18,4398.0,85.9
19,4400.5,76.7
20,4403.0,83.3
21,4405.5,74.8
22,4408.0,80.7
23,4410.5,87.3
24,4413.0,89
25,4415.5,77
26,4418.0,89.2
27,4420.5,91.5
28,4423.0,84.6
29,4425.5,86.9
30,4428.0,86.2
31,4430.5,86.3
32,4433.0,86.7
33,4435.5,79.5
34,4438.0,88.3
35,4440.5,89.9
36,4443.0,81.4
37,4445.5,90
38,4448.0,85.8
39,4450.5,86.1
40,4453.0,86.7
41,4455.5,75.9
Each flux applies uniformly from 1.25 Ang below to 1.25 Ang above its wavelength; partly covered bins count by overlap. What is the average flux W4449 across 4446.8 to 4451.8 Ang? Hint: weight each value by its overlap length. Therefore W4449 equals 86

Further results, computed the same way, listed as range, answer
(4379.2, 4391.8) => 77.5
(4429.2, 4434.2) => 86.5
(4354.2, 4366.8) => 85.8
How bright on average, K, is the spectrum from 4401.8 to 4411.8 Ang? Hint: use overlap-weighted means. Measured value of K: 81.6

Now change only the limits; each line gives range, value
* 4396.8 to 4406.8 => 80.1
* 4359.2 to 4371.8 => 85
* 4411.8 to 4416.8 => 83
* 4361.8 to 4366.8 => 88.8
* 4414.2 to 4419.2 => 83.1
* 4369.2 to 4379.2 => 81.9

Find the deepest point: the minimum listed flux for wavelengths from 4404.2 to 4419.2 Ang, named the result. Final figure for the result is 74.8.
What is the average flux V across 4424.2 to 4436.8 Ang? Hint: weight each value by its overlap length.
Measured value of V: 85.1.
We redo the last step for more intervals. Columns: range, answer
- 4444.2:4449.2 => 87.9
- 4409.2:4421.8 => 86.8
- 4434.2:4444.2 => 84.8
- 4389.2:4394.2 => 81.9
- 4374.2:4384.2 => 79.3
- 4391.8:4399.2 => 82.6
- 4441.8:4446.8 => 85.7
